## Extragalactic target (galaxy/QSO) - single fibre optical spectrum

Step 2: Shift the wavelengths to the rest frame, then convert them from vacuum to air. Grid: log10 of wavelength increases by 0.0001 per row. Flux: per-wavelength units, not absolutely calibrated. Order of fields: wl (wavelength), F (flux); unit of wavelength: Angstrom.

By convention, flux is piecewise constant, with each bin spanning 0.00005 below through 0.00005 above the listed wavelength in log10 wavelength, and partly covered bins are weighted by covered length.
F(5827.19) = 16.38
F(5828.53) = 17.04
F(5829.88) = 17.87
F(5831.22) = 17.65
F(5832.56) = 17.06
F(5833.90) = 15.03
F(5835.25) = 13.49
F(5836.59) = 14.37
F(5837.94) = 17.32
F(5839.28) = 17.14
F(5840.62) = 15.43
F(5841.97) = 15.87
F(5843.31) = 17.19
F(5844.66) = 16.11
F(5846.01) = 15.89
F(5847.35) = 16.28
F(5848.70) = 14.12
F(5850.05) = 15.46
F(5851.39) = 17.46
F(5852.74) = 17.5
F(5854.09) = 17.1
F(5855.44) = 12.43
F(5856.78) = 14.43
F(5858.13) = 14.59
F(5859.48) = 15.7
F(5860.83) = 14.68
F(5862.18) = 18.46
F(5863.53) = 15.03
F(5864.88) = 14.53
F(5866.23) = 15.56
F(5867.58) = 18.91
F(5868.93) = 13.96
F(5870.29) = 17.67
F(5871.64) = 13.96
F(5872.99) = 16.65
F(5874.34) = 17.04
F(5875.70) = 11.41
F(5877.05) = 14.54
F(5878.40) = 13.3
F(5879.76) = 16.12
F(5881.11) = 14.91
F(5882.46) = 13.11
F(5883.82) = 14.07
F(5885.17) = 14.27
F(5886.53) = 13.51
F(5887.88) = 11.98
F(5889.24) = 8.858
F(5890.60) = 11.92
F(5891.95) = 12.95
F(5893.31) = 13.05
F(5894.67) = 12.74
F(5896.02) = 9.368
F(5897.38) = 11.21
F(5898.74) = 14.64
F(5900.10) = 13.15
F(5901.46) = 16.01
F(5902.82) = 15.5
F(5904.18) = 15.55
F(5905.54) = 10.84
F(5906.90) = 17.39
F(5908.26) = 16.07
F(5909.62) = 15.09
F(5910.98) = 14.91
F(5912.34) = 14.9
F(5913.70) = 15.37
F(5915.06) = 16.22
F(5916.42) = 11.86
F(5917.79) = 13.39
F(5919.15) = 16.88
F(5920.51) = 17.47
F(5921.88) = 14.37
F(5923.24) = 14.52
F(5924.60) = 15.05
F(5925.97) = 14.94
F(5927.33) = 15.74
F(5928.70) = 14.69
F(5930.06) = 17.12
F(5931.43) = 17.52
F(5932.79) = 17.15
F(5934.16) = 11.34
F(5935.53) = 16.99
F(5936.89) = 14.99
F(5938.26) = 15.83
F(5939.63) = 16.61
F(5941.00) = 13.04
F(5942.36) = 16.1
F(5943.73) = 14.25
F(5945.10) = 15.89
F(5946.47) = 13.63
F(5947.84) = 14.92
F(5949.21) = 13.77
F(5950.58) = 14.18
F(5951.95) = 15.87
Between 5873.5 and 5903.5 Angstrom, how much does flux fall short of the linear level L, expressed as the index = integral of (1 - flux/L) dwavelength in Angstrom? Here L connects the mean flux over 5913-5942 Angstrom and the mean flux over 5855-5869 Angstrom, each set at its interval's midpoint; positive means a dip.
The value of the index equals 3.9 Angstrom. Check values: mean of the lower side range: 15.4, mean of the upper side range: 15.3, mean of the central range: 13.4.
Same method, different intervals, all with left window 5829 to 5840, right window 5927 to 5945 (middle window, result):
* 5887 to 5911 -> 3.7 Angstrom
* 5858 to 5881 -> 0.8 Angstrom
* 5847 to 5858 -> 0.4 Angstrom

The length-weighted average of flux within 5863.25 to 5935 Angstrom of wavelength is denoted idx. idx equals 14.5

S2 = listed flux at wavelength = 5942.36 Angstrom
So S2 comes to 16.1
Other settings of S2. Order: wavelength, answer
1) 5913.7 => 15.37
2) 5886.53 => 13.51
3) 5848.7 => 14.12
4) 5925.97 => 14.94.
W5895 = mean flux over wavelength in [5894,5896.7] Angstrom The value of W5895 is 11.1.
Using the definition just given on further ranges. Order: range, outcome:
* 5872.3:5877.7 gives 14.9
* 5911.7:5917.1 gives 14.6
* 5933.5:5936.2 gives 14.2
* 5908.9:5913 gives 15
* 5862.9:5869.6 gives 15.6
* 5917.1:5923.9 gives 15.3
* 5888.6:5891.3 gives 10.4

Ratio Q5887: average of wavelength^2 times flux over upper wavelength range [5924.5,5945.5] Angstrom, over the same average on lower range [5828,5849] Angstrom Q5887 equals 0.99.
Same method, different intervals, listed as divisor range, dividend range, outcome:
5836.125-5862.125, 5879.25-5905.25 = 0.85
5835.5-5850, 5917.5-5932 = 1.01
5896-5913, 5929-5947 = 1.08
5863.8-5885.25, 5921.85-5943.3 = 1.05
